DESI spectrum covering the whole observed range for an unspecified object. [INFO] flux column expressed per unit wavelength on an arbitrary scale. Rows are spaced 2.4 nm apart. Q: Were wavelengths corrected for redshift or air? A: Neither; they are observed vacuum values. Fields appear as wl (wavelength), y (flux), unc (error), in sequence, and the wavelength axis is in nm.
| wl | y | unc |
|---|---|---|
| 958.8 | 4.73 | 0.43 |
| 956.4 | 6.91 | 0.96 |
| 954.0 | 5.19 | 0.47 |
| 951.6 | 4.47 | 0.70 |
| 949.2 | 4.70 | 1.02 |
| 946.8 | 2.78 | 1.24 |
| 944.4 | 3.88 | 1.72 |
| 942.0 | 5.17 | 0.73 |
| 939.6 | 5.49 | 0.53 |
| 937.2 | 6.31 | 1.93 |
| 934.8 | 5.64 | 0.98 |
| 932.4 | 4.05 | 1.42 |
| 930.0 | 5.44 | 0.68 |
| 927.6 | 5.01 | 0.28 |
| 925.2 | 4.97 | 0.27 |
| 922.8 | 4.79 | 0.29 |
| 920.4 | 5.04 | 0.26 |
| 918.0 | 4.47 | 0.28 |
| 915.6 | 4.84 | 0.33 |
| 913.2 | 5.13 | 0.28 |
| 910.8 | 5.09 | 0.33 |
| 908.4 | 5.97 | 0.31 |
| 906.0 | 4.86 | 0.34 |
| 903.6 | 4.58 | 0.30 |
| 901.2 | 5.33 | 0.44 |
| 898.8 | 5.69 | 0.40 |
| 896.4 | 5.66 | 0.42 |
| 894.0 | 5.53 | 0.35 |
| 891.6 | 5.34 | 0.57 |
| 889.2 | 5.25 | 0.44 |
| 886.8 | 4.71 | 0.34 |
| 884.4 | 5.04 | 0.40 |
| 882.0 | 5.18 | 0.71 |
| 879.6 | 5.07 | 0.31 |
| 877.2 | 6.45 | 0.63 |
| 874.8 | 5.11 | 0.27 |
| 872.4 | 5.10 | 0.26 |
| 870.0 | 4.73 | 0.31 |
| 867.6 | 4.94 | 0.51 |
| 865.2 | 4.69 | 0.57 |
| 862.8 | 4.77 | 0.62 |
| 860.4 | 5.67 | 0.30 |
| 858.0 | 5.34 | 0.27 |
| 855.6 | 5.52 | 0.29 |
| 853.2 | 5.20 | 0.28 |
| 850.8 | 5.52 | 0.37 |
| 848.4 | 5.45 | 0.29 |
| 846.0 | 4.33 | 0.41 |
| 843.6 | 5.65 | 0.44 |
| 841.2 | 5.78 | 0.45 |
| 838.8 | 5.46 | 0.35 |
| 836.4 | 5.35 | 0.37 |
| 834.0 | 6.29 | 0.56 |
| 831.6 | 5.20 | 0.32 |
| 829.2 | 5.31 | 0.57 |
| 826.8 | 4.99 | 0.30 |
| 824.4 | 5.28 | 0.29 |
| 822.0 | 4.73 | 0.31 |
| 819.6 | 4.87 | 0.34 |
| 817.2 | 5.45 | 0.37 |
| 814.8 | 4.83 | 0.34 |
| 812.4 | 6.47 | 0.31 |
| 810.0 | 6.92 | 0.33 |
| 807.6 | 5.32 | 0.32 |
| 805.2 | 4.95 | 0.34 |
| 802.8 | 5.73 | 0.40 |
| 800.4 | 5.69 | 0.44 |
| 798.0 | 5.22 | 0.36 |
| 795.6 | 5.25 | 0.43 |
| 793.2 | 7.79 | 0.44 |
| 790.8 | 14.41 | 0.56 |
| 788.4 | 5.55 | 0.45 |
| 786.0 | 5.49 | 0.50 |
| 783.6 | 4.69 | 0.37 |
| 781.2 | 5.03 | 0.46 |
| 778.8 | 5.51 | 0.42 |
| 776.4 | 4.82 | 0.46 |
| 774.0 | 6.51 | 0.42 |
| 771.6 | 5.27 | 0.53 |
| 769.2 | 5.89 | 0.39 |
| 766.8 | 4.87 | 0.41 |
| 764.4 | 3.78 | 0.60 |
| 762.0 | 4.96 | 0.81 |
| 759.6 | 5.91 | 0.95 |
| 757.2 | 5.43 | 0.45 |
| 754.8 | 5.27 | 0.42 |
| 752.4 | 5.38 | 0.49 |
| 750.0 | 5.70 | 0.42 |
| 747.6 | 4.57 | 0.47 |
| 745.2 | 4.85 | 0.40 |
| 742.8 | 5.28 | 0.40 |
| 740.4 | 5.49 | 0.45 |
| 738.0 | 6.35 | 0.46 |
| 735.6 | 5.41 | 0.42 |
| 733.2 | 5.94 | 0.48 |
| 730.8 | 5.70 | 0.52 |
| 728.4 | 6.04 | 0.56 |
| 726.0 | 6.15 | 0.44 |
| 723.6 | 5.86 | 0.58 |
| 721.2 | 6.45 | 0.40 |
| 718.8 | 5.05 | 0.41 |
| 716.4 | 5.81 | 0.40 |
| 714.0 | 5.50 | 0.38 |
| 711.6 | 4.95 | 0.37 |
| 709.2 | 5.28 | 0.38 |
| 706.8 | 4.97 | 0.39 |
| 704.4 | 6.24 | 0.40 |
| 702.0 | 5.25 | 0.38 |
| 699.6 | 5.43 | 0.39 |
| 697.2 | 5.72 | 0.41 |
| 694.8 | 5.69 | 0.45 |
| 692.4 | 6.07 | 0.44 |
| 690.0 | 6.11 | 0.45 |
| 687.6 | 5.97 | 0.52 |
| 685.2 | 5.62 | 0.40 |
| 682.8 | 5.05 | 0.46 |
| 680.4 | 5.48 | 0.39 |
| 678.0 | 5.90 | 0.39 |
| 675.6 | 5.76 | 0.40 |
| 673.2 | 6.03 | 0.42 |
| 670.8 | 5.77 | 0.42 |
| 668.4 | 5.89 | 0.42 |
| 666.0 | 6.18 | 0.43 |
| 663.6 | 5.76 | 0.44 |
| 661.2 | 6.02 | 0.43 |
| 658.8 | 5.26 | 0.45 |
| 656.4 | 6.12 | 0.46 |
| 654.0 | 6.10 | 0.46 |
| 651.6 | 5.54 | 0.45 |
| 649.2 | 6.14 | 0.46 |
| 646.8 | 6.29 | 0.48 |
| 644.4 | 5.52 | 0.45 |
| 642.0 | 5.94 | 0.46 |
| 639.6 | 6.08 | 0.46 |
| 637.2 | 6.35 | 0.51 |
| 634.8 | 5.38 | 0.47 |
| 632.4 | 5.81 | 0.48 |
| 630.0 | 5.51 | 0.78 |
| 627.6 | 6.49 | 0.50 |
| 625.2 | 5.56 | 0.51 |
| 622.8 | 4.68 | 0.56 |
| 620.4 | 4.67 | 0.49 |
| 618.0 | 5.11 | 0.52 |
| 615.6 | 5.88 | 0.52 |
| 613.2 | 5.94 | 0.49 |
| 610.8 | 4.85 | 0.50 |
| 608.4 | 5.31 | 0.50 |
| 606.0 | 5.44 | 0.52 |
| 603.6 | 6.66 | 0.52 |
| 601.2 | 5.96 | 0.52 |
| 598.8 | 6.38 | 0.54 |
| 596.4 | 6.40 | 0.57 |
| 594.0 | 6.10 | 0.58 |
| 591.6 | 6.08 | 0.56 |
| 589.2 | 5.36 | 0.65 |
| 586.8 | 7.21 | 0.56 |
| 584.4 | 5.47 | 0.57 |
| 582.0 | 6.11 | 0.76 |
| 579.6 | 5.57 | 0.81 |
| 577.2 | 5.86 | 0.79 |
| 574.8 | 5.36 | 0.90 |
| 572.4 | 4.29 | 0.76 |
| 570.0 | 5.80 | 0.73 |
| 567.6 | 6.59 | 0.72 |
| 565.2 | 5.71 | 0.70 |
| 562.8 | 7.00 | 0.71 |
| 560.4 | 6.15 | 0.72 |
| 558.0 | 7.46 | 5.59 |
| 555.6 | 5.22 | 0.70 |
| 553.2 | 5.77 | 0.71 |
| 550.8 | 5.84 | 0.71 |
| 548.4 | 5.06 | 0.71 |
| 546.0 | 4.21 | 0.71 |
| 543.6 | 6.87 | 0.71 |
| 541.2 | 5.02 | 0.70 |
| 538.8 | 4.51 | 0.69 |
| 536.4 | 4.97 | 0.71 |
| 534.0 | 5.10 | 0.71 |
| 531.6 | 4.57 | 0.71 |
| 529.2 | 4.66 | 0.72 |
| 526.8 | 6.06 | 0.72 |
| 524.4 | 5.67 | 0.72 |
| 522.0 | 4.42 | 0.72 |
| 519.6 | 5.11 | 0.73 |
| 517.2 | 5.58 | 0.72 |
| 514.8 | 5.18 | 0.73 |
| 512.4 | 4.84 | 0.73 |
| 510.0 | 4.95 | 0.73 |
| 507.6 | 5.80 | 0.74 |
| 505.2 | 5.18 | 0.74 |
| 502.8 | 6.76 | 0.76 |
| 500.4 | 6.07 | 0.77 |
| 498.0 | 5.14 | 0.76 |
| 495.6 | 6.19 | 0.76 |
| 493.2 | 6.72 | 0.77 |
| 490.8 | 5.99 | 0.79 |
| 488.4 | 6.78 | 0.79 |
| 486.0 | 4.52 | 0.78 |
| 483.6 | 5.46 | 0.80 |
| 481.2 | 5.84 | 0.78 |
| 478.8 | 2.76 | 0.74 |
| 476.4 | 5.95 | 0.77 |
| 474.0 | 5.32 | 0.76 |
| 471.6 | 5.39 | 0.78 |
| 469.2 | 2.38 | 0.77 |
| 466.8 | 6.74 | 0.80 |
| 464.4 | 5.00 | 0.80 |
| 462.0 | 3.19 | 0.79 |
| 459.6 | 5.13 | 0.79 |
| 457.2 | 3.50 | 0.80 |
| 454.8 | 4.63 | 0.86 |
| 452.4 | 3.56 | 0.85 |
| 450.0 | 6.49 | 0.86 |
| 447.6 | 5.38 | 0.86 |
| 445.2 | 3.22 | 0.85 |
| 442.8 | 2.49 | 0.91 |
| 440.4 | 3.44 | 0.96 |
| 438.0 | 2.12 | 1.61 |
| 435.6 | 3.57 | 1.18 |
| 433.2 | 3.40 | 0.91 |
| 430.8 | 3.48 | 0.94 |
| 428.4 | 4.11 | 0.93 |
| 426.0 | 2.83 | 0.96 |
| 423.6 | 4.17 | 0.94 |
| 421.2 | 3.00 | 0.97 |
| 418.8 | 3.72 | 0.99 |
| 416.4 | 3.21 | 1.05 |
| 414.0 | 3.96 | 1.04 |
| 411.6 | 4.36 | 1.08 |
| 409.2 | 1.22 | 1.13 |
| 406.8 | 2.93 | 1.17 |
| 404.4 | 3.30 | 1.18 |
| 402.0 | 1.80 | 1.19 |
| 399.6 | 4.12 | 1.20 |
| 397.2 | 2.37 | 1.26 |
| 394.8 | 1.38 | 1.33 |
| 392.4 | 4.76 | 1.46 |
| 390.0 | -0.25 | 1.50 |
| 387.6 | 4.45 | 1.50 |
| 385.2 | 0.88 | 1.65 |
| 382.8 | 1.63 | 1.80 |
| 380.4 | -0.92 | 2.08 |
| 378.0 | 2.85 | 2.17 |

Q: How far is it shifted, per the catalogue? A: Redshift 0.21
